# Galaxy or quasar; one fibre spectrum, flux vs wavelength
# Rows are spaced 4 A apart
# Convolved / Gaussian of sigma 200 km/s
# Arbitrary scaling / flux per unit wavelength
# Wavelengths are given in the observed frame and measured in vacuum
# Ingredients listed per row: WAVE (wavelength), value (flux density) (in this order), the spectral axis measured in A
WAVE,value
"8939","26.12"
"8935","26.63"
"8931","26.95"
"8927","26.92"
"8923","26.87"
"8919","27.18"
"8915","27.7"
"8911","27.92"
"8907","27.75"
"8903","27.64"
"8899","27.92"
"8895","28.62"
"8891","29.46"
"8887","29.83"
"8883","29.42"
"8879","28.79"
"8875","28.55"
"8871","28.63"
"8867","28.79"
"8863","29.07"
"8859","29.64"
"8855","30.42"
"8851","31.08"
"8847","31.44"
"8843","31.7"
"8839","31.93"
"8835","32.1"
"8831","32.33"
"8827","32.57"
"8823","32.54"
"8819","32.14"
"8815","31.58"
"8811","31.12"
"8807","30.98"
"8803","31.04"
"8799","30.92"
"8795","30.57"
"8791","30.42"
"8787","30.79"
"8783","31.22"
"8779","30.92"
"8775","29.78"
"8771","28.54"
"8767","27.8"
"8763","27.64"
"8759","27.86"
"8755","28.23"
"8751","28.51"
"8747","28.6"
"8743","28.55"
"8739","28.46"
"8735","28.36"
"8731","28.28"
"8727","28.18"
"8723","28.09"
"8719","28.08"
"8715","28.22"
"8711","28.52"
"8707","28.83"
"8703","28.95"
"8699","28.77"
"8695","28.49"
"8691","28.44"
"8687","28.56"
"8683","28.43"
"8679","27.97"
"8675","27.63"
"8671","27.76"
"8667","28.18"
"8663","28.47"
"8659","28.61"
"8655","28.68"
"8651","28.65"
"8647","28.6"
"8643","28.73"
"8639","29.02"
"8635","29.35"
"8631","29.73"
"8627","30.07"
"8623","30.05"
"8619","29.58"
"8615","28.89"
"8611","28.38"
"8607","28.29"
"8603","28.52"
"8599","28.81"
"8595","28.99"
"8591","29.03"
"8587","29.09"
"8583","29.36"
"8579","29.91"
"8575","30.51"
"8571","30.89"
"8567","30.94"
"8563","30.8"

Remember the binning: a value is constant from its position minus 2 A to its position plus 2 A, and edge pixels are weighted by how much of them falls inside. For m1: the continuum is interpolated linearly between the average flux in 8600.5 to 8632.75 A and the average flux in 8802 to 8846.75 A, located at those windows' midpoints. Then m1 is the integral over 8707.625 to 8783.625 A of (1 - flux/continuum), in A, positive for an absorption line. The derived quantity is 5.5 A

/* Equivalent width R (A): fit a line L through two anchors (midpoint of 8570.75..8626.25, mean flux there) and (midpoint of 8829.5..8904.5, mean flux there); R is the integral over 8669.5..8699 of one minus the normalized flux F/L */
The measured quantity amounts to 1.2 A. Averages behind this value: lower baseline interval 29.3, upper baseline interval 29.9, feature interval 28.2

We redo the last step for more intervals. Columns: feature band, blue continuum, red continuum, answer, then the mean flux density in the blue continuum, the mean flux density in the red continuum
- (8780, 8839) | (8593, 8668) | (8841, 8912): -4.6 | 28.9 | 29.3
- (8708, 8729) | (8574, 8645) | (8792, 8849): 1.5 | 29.2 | 31.6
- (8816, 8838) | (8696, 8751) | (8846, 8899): -2.4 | 28.5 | 29.4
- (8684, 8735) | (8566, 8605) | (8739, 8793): 1.4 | 29.6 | 29.1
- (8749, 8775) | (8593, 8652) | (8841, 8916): 0.8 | 29.1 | 29.2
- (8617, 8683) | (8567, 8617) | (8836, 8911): 1.2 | 29.3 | 29.5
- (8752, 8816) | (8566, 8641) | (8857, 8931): -2.6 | 29.4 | 28.3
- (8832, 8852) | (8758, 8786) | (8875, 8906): -1.9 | 29.2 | 28.8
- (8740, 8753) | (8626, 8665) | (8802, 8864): 0.7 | 29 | 31.4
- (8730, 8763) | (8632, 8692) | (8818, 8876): 1.4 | 28.5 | 30.9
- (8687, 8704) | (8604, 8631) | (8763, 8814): 0.6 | 29.2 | 30.3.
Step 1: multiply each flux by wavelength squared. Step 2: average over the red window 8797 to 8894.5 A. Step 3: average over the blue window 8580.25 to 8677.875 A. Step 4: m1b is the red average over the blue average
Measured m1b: 1.12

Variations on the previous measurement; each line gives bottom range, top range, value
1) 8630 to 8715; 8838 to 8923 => 1.07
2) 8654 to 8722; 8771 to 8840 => 1.13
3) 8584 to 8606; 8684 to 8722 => 1.01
